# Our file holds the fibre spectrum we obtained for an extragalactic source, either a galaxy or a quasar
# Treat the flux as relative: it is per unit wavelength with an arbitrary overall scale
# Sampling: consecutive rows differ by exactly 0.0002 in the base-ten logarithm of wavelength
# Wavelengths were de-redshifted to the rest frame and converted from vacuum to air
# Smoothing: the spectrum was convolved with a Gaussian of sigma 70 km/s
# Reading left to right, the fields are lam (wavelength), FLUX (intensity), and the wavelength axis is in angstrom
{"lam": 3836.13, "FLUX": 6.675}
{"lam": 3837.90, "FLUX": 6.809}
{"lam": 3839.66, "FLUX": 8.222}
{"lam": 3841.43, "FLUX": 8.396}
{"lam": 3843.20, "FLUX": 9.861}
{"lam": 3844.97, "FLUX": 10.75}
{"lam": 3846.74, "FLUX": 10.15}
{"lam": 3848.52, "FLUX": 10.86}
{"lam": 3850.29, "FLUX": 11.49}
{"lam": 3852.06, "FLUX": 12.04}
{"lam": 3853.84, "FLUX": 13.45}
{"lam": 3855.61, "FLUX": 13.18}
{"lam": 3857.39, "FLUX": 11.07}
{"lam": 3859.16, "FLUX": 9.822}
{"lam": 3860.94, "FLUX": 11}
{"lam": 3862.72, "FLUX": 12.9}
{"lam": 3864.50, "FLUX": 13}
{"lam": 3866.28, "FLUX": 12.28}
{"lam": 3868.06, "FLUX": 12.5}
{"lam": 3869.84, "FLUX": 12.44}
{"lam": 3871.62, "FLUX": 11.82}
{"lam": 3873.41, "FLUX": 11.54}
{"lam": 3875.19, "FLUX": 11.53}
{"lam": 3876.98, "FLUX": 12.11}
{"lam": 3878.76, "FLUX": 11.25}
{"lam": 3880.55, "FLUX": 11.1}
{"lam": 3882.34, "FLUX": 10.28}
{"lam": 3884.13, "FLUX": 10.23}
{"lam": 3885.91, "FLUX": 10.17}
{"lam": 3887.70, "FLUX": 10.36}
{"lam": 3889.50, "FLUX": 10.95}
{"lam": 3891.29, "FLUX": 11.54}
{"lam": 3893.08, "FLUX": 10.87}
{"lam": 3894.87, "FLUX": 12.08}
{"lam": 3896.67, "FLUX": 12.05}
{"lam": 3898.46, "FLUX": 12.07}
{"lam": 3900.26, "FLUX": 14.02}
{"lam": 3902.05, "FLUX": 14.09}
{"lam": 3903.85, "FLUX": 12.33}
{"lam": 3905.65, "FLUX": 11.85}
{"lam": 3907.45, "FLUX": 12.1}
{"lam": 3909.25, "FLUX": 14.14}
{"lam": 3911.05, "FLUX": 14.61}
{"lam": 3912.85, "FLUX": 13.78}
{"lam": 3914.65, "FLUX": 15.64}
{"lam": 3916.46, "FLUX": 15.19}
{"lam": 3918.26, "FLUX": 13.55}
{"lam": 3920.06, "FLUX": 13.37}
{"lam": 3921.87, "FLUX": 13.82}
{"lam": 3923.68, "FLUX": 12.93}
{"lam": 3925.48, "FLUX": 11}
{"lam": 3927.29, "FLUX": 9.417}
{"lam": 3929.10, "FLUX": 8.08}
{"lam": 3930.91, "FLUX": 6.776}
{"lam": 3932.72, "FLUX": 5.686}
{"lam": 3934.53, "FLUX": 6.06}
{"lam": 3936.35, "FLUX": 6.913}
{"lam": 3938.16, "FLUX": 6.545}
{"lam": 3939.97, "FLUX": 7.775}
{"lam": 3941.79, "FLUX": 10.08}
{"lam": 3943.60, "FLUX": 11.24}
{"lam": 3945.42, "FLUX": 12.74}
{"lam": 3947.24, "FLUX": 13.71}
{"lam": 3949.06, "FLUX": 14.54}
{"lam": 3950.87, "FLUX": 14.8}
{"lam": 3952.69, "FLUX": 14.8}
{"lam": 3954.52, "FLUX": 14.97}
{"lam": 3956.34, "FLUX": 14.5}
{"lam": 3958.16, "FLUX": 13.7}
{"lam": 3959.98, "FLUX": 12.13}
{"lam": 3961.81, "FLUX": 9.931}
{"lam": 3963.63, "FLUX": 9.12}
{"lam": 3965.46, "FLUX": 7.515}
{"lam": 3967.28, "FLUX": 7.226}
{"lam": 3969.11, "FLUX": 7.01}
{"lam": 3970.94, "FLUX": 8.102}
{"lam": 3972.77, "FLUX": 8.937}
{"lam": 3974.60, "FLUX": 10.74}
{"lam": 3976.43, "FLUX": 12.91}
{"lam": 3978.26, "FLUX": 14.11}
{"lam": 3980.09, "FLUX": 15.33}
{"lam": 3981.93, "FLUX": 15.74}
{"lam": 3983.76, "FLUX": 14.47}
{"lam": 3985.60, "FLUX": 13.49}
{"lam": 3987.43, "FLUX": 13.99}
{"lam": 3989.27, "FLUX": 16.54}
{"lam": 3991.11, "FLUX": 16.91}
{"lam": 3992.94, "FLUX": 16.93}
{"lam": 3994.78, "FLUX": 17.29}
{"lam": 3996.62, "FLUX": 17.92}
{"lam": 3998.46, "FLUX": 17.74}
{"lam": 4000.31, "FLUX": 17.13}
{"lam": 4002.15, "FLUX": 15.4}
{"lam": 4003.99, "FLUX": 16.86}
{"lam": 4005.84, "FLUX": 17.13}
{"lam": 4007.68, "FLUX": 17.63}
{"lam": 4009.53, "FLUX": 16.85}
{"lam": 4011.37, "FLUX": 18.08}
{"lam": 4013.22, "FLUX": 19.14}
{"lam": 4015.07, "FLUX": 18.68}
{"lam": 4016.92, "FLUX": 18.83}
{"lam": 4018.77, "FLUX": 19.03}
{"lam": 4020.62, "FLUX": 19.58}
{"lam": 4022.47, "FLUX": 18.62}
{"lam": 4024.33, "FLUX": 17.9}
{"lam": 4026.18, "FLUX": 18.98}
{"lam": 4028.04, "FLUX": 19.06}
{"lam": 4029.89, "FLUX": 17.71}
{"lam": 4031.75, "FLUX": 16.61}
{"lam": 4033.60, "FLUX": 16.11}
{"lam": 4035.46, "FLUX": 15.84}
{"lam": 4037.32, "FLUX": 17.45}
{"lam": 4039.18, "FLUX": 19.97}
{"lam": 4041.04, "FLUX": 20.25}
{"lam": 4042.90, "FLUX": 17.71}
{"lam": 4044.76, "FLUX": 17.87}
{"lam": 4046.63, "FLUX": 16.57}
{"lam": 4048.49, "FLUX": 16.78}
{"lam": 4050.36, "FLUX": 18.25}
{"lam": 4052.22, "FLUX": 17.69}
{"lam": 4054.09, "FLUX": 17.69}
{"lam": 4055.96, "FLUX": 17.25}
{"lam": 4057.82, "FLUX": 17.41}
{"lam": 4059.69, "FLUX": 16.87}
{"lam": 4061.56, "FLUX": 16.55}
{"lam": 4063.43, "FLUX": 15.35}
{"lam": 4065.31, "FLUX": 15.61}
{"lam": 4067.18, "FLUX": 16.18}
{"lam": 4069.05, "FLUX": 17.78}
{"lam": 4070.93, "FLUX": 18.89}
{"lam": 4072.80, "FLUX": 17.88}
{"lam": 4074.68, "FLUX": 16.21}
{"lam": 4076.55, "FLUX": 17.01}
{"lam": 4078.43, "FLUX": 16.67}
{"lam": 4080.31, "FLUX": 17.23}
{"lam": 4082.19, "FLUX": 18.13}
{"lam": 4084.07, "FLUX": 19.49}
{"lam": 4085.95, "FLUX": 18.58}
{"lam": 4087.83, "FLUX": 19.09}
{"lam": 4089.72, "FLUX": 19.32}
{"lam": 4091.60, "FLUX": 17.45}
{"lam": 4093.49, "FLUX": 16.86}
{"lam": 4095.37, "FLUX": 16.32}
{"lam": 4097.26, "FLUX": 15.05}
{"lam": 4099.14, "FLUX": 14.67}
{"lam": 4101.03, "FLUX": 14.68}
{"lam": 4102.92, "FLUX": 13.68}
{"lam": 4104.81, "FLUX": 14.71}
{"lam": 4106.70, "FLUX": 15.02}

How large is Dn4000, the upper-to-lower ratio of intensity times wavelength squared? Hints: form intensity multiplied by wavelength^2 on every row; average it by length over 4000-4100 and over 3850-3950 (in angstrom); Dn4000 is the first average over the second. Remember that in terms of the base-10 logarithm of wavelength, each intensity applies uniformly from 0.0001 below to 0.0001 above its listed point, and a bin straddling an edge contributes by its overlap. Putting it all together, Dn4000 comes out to 1.64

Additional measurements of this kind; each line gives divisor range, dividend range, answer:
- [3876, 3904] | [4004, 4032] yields 1.68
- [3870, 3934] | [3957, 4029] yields 1.34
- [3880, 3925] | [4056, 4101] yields 1.49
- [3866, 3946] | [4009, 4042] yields 1.71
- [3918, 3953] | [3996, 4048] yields 1.77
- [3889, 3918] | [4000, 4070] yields 1.44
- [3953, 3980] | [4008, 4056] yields 1.69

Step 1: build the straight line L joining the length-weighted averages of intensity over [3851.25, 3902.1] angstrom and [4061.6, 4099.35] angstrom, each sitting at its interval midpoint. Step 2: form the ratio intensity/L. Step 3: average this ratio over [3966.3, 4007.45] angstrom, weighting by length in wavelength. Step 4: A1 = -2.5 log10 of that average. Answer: 0.04 mag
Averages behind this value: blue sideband 11.7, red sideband 17.2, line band 14.2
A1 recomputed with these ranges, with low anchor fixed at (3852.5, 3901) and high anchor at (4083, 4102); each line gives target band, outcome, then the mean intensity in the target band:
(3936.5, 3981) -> 0.22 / 11.3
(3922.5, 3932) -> 0.32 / 9.68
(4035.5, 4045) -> -0.17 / 18.4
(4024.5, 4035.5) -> -0.13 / 17.6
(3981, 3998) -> -0.10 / 16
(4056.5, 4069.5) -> -0.01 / 16.5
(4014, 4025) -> -0.22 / 18.8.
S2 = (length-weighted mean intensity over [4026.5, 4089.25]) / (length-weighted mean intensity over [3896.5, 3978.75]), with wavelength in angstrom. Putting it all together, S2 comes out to 1.5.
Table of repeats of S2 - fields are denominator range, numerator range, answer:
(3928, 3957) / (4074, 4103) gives 1.61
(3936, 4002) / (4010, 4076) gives 1.38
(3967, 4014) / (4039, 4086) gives 1.18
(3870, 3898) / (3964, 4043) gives 1.41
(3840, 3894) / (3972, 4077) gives 1.50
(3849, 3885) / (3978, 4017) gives 1.42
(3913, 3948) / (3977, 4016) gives 1.56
